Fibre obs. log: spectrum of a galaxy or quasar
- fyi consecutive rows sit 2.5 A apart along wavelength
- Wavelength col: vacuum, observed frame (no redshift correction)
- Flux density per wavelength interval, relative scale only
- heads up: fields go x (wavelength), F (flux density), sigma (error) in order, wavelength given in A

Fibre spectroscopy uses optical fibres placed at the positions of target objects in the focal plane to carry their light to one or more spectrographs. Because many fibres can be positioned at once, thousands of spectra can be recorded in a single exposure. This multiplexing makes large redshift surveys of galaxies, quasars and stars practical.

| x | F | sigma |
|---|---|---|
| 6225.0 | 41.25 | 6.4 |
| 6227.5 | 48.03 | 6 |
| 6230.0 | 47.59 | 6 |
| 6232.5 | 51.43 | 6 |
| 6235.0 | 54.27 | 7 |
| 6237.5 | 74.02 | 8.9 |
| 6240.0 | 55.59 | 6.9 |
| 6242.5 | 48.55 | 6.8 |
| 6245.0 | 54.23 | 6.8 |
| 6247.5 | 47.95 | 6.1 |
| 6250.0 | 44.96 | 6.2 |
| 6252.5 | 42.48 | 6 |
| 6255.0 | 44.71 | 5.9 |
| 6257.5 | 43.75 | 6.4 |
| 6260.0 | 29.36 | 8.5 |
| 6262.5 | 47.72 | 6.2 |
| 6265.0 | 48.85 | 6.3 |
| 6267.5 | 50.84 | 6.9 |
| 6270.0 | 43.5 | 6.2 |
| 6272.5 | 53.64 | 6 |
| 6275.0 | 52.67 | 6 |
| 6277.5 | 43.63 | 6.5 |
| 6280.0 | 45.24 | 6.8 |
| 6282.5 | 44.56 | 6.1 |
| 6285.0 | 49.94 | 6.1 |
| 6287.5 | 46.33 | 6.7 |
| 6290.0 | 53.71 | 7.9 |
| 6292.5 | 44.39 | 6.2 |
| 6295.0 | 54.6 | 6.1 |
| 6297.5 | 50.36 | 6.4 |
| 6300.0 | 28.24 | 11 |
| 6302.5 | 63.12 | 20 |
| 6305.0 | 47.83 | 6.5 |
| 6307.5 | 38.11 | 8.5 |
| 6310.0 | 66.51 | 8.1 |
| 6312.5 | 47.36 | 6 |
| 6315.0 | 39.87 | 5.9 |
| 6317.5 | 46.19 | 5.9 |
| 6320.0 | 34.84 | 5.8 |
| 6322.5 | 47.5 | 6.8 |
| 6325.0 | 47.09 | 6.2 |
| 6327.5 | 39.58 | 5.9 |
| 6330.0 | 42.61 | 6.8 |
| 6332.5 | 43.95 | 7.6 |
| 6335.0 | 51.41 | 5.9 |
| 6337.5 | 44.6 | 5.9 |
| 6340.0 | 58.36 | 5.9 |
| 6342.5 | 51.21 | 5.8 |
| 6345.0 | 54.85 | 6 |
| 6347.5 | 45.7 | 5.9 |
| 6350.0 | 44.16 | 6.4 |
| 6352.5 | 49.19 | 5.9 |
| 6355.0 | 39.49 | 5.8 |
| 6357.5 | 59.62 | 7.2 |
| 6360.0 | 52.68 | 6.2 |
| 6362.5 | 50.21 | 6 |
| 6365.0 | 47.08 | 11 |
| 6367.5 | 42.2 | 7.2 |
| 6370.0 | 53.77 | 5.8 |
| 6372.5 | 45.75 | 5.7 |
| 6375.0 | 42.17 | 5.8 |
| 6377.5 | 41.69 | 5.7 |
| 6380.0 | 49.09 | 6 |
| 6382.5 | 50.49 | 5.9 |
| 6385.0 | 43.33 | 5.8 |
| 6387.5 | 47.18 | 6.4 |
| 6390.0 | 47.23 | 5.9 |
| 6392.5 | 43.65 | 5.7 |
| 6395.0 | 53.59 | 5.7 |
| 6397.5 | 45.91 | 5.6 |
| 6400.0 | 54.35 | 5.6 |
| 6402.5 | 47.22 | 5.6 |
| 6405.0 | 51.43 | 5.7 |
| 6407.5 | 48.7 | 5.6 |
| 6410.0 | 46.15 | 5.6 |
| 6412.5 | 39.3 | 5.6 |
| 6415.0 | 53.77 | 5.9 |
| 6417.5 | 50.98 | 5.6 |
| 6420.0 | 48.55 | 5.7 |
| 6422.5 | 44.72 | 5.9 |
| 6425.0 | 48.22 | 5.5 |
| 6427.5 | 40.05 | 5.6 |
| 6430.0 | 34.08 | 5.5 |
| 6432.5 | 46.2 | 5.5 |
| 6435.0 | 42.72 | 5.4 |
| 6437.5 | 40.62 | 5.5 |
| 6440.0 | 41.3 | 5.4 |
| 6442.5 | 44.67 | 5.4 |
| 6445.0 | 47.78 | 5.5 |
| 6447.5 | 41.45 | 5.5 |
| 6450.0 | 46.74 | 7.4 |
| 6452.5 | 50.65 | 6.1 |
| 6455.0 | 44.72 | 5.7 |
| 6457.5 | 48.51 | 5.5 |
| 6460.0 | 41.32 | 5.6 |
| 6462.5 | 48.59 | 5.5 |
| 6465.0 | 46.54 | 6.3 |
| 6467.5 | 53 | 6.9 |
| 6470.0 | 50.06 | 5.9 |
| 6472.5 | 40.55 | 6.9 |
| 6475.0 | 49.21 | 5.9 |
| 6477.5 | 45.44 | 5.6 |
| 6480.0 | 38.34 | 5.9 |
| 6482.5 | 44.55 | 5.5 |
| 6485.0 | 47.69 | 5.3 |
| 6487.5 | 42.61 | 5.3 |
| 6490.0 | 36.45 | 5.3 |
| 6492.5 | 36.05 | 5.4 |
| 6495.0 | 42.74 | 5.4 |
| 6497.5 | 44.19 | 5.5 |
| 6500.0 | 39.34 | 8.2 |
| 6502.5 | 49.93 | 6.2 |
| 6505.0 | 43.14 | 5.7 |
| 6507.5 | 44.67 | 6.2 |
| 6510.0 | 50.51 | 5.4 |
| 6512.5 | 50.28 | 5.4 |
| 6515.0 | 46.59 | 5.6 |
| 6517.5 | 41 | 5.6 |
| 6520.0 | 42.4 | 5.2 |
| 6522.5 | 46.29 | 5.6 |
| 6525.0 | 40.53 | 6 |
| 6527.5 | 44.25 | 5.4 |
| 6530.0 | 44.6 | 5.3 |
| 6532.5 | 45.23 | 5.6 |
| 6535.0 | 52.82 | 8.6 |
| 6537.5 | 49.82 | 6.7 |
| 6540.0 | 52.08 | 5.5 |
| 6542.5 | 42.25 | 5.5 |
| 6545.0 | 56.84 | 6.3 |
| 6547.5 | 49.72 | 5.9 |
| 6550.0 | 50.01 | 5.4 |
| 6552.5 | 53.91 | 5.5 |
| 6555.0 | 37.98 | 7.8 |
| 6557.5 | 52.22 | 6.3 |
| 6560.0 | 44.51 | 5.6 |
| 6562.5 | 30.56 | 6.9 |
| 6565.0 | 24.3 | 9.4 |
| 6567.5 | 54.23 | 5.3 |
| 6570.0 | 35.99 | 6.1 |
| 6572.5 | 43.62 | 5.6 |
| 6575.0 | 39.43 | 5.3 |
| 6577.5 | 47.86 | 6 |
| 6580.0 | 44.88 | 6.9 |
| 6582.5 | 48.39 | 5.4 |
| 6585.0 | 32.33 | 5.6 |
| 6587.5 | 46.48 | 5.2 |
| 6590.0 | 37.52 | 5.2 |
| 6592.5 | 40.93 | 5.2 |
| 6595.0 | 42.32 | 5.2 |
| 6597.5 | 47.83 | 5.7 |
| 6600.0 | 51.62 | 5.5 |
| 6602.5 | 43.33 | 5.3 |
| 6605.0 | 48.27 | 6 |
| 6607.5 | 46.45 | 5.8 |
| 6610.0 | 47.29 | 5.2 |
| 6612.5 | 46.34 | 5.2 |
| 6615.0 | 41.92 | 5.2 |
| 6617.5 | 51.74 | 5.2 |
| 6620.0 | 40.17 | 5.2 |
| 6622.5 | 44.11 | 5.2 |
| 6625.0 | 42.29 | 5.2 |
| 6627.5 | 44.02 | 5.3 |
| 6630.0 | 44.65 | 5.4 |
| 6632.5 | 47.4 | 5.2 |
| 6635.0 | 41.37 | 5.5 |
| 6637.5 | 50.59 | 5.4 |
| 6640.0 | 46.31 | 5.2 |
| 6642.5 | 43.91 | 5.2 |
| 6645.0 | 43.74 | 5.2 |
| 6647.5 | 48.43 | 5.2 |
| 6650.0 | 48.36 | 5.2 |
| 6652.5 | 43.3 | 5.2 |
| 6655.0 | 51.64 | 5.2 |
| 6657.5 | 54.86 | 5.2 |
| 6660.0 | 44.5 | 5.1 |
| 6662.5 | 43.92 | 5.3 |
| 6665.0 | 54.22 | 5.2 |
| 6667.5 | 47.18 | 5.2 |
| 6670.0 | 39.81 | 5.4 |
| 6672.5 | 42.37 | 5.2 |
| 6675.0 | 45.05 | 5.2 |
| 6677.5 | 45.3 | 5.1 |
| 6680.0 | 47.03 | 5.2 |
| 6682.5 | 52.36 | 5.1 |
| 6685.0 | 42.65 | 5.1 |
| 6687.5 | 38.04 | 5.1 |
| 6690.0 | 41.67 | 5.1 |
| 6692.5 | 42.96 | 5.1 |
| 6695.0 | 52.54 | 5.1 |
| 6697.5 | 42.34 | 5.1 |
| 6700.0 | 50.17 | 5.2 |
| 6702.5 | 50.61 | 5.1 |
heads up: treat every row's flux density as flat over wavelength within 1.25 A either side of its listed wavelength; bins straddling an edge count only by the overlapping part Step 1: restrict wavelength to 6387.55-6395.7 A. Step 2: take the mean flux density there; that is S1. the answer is 47.6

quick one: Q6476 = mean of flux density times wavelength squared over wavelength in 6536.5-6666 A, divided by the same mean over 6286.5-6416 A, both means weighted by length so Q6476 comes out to 1.03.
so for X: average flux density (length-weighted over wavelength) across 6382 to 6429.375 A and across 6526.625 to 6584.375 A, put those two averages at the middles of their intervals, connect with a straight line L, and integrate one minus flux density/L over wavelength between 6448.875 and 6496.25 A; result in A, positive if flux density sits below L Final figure 1.6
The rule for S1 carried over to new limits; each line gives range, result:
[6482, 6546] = 45.2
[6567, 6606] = 43.8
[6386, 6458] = 46.2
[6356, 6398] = 48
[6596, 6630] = 45.7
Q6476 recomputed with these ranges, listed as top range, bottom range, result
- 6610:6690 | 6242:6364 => 1.07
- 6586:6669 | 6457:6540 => 1.06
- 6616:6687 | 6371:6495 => 1.08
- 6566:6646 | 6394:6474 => 1.01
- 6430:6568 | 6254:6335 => 1.03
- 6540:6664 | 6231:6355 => 1.04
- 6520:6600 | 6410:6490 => 1.02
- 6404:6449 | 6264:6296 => 0.97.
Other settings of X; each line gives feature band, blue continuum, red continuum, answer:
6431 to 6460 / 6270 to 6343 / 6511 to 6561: 1.53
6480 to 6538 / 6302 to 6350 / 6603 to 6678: 2.80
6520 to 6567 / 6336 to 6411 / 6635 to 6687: 1.78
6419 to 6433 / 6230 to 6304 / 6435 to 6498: 0.60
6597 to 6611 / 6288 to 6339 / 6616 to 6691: -0.49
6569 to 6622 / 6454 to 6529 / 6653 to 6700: 1.62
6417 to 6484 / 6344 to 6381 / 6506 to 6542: 2.72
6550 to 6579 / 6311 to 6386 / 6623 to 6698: 2.23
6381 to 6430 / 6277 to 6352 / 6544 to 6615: -1.08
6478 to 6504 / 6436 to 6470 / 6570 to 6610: 1.78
